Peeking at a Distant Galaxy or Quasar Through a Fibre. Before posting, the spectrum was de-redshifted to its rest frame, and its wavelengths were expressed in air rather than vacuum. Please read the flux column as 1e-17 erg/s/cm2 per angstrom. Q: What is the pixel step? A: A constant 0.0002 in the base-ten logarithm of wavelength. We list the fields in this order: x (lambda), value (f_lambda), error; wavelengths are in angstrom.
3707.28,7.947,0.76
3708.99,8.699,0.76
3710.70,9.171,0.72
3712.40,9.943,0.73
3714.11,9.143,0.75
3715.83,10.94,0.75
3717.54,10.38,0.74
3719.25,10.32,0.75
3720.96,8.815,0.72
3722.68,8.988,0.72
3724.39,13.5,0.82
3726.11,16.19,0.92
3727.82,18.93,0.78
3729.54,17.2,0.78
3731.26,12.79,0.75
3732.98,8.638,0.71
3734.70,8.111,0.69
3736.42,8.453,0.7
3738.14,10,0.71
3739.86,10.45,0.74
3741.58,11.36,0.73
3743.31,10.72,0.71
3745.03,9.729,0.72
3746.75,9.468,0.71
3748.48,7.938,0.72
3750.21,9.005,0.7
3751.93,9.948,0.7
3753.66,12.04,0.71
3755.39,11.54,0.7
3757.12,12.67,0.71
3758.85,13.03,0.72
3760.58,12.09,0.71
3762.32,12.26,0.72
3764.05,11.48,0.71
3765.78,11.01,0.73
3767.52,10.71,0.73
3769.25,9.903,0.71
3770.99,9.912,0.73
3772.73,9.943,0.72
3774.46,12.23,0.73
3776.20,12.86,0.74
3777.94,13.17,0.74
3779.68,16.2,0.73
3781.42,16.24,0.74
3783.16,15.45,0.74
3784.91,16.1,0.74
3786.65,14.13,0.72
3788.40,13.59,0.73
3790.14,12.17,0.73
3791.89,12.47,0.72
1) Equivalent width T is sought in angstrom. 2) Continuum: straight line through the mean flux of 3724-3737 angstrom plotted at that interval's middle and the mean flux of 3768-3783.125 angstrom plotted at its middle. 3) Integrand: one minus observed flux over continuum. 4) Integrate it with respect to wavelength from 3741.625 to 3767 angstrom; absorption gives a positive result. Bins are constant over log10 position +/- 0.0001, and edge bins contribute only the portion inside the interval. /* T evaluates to 3.8 angstrom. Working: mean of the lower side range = 13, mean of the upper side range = 12.7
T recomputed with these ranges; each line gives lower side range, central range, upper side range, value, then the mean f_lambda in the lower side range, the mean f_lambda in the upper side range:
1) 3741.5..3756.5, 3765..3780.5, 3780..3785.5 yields 2.7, 10.2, 15.9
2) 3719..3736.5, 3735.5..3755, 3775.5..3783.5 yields 4.7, 12.2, 14.8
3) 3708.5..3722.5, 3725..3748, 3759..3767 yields -2.4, 9.67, 11.8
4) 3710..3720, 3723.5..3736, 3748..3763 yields -3.6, 10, 11.2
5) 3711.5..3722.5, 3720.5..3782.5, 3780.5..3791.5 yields 2.3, 9.86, 14.5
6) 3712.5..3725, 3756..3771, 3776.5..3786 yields 2.4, 10.2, 15.2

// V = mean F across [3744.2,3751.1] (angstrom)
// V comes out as 9.04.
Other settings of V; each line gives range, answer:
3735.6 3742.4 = 10.1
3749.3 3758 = 11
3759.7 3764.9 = 11.9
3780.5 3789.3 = 15.1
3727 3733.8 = 14.4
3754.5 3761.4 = 12.3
